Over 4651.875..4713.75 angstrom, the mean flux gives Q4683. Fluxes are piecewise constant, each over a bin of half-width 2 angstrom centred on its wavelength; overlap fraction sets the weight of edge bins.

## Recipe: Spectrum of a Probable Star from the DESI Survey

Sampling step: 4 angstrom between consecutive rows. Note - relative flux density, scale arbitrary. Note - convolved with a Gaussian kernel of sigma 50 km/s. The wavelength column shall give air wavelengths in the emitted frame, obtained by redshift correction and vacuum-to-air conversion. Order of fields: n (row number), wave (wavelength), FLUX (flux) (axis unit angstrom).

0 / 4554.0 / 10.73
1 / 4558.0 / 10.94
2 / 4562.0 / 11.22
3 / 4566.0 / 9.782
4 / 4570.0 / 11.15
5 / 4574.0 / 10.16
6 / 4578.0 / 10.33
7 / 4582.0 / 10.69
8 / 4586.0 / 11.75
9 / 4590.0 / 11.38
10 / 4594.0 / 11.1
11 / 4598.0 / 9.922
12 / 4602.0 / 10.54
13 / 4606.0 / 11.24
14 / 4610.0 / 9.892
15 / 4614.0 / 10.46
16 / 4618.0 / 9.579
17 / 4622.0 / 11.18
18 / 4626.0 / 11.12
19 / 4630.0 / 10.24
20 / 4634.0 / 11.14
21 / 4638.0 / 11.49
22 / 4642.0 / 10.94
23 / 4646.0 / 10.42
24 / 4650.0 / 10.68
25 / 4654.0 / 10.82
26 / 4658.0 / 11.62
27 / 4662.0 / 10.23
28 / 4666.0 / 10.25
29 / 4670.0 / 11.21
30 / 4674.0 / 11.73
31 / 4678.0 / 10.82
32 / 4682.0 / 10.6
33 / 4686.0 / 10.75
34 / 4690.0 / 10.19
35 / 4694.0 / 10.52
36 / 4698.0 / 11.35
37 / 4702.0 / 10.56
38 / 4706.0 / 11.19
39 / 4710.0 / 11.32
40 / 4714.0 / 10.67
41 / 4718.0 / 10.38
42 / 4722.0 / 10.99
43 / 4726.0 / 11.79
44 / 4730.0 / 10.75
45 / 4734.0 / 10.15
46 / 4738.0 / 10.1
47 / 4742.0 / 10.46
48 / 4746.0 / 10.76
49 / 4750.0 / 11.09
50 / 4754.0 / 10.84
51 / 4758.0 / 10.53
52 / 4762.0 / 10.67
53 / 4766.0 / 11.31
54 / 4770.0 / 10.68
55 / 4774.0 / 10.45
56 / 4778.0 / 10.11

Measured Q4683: 10.9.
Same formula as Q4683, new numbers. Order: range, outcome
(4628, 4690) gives 10.8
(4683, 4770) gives 10.8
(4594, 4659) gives 10.7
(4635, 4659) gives 11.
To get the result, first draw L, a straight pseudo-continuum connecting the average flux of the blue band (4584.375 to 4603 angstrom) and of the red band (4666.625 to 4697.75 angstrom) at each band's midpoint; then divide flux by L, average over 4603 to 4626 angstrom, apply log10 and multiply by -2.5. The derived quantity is 0.04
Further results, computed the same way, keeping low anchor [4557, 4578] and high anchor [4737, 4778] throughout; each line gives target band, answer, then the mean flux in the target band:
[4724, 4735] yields -0.03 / 11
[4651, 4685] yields -0.03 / 10.9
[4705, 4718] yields -0.03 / 10.9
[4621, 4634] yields -0.02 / 10.9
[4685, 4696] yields 0.02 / 10.5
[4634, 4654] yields -0.03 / 10.9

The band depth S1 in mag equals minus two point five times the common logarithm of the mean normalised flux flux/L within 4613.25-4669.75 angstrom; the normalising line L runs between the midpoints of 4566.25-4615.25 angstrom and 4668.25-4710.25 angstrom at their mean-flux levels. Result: 0.01 mag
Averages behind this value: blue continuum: 10.7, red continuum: 10.9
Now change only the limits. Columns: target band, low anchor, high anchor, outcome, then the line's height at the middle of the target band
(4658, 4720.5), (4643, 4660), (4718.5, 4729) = 0.02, 11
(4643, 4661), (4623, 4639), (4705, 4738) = 0.01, 10.9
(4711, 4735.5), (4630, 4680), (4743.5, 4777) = 0.00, 10.8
